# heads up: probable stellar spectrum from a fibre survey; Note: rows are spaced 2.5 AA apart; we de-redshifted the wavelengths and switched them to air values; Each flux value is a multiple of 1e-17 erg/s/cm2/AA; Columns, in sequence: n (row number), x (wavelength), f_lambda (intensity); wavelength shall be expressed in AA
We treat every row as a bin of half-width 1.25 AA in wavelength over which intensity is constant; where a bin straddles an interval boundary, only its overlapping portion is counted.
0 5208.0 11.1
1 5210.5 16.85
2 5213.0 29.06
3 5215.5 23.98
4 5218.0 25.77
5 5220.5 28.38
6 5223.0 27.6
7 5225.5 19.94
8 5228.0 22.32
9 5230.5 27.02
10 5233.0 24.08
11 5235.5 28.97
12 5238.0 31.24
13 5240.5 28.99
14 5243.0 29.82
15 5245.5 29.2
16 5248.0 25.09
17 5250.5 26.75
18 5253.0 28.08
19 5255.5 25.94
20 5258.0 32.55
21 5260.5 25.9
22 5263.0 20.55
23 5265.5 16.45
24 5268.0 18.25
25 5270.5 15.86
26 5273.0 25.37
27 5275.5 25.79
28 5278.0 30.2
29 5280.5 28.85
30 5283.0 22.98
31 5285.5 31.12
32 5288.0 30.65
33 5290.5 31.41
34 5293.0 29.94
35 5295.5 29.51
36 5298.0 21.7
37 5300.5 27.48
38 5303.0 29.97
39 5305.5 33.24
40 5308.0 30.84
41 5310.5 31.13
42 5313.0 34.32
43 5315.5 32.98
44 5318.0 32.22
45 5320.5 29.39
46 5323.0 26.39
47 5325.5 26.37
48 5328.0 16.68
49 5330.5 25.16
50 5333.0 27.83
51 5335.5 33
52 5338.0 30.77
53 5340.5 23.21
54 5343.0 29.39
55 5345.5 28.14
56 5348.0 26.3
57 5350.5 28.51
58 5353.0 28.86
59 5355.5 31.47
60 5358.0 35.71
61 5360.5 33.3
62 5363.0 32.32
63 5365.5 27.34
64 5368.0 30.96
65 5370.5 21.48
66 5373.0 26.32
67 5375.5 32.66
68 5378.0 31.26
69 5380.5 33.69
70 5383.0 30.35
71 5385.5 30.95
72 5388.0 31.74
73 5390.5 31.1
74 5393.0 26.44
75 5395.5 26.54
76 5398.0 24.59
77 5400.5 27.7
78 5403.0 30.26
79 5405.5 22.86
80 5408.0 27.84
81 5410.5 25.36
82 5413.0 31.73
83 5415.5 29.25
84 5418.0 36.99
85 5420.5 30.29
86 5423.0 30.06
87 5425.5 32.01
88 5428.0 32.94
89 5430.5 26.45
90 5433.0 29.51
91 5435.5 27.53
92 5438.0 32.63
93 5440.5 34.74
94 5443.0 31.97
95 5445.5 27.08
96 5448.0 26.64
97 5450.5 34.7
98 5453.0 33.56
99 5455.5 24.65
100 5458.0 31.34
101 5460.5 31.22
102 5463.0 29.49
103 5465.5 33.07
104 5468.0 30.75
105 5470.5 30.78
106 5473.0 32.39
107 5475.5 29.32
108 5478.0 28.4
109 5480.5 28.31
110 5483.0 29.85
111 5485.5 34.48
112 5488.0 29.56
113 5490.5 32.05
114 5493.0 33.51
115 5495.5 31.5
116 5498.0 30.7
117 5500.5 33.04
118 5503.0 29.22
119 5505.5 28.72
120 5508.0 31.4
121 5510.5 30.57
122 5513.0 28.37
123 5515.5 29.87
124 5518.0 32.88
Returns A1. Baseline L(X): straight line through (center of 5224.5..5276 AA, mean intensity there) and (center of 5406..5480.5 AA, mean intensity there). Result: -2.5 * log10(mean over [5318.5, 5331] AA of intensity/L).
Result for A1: 0.08 mag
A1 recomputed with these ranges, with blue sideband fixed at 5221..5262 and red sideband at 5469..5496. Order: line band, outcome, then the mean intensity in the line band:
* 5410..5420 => -0.05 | 31.2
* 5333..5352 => 0.01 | 28.4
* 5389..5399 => 0.08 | 27.3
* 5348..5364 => -0.09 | 31.3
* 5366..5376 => 0.06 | 27.5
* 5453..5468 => 0.01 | 30.3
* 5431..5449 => 0.01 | 29.9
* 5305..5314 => -0.15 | 32.3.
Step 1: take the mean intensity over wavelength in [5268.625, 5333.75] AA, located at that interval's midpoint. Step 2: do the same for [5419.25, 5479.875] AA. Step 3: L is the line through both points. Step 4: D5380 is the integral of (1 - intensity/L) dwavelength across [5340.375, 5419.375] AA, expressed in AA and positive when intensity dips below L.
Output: -0.1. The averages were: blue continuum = 27.9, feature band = 29.3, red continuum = 30.5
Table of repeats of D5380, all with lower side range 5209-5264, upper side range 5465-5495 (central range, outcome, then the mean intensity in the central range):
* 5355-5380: -1.4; 30.3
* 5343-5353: 0.1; 28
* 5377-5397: -0.7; 30.2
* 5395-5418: 1.3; 27.9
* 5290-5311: -1.4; 29.3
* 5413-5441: -1.0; 31.1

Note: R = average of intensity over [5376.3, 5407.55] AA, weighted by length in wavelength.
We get 29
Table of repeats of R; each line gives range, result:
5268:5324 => 28.5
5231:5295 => 26.6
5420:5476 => 30.6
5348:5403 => 29.6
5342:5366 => 30.2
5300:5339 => 29.3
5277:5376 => 29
